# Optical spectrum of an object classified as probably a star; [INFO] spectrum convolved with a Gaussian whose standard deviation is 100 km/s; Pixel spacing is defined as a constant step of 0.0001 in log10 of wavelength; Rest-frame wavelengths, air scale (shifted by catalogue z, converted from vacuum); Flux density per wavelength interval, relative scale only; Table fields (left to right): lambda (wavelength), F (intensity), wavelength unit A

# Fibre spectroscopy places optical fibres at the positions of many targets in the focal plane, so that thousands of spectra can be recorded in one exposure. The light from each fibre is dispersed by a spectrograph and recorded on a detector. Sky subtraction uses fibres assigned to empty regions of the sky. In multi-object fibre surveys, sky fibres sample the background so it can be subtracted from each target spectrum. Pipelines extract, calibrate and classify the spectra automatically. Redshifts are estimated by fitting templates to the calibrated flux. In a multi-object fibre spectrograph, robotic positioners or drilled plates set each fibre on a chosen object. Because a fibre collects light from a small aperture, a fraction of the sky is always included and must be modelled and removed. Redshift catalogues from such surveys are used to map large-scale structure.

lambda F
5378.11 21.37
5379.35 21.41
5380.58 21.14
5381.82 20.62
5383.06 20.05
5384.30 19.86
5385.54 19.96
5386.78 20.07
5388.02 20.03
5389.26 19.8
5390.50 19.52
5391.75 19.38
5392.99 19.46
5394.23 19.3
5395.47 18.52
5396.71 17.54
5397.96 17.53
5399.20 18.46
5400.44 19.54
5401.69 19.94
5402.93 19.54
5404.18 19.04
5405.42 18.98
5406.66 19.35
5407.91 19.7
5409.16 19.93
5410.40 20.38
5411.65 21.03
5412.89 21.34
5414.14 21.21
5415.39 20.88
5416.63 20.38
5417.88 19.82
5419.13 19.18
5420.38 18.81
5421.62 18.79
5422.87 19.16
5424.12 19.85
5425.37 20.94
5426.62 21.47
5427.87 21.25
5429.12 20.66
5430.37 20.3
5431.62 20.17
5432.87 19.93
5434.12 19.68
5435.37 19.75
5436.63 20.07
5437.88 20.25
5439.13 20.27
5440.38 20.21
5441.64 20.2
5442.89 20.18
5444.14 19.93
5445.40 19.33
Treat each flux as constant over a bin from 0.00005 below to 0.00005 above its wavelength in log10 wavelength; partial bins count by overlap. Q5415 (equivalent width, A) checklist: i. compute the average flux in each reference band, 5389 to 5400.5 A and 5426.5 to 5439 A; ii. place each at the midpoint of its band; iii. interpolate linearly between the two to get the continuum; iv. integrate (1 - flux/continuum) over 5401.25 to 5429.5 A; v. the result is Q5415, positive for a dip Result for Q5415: -0.62 A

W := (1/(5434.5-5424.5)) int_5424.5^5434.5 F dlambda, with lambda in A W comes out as 20.6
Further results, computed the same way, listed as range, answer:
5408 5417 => 20.7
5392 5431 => 19.8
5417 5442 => 20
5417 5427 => 19.7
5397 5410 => 19.2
